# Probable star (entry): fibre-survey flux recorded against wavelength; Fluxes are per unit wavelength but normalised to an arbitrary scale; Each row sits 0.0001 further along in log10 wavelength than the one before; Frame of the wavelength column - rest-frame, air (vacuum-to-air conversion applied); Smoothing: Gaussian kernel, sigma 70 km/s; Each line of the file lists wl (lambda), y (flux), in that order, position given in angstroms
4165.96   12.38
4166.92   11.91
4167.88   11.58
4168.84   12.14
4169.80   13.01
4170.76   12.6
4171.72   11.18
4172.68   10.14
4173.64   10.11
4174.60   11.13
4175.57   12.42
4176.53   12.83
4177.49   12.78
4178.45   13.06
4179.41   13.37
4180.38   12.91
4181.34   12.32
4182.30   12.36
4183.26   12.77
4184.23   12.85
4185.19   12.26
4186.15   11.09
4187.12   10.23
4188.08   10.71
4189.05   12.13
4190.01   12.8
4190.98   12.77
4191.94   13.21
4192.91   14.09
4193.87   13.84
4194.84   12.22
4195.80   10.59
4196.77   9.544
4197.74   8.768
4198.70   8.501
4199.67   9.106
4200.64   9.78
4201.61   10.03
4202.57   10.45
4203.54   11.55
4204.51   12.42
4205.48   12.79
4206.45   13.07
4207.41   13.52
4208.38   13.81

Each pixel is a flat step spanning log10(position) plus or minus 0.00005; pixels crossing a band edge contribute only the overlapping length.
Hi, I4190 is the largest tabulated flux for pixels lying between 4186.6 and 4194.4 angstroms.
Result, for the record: 14.09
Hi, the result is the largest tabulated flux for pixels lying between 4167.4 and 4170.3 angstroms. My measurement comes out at 13.01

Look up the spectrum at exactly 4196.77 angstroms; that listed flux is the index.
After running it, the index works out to 9.544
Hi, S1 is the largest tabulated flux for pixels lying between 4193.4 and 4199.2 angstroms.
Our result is 13.84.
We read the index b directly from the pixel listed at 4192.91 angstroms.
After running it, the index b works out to 14.09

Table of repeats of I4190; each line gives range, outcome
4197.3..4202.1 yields 10.03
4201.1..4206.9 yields 13.07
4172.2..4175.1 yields 11.13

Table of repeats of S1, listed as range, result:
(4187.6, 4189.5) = 12.13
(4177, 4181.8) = 13.37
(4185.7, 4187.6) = 11.09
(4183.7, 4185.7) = 12.85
